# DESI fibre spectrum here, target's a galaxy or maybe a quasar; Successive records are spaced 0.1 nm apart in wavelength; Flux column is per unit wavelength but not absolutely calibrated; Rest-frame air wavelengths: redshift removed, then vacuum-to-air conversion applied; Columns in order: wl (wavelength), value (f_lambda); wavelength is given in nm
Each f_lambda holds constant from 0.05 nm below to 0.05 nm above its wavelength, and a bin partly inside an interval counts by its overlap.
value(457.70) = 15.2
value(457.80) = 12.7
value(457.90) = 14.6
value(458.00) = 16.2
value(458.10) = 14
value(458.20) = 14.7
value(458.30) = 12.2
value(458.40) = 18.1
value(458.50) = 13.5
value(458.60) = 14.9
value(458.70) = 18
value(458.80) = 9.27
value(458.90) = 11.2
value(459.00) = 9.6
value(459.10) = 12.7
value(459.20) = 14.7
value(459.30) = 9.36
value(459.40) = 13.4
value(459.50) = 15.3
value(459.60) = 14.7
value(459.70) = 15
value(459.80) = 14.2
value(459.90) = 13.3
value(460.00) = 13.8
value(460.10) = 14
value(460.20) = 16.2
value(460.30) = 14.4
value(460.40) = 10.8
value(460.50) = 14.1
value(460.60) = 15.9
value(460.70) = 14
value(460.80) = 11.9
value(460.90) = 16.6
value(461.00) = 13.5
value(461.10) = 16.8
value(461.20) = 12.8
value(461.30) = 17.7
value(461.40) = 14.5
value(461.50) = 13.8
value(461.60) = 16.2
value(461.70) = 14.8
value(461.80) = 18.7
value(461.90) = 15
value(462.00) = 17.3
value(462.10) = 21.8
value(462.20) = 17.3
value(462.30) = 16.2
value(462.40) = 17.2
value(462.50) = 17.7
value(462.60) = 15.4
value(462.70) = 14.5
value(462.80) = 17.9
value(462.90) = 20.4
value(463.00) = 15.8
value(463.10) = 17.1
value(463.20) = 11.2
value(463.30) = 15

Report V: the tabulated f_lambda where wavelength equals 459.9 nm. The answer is 13.3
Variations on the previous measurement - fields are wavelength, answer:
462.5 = 17.7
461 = 13.5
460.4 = 10.8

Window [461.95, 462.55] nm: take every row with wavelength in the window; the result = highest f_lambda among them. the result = 21.8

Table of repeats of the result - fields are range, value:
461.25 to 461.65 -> 17.7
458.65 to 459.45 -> 18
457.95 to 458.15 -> 16.2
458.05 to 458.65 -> 18.1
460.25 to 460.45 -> 14.4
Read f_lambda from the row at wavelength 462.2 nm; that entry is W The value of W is 17.3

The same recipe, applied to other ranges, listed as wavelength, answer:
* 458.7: 18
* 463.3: 15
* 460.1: 14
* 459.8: 14.2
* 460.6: 15.9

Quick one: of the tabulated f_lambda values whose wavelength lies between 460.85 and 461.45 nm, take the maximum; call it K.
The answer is 17.7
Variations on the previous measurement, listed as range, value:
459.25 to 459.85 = 15.3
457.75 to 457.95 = 14.6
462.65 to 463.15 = 20.4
